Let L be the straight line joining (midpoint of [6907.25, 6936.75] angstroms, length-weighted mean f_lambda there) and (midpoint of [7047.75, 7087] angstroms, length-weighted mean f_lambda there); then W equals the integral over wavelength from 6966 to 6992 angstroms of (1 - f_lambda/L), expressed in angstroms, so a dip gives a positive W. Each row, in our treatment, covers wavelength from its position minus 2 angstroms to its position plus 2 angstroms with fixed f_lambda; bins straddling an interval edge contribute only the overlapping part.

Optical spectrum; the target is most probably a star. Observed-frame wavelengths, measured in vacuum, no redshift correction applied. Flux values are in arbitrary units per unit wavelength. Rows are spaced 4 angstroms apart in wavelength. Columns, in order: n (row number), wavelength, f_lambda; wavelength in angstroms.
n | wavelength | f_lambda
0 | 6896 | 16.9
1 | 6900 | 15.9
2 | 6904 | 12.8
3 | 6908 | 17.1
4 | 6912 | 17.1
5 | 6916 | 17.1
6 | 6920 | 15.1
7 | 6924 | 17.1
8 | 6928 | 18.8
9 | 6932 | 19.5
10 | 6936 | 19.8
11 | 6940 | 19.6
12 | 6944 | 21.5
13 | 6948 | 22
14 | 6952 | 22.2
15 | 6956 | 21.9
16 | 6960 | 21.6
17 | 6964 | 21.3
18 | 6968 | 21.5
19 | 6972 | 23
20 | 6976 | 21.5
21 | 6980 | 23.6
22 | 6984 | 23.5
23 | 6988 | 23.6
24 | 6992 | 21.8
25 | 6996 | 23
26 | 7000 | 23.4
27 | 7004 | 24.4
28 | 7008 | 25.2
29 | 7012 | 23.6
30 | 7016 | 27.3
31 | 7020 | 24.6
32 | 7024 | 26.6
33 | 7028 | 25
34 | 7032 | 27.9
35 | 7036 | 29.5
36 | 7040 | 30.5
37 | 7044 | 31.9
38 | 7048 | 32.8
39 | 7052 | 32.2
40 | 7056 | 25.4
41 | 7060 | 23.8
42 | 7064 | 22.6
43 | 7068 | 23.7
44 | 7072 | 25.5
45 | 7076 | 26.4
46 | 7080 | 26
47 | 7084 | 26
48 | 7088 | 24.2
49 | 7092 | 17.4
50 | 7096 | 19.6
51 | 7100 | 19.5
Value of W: -2.17 angstroms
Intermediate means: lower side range 17.6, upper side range 26.1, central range 22.7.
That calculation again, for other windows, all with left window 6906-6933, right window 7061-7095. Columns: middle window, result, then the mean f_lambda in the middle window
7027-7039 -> -3.2 angstroms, 27.9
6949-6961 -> -2.0 angstroms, 21.9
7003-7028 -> -4.7 angstroms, 25.3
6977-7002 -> -3.6 angstroms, 23.1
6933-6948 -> -1.9 angstroms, 20.5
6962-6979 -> -2.2 angstroms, 21.9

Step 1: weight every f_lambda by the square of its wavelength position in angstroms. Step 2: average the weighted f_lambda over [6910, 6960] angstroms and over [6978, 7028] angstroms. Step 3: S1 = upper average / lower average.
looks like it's 1.3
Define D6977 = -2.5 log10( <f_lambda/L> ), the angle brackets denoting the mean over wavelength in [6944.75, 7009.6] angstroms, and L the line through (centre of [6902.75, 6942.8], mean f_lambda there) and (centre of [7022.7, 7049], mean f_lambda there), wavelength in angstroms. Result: 0.02 mag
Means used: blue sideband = 17.6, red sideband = 29.1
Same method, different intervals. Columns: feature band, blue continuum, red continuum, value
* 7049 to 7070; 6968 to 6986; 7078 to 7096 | -0.13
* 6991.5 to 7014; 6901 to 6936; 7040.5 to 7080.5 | -0.03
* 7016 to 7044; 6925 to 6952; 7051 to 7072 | -0.16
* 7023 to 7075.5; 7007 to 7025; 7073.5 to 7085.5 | -0.07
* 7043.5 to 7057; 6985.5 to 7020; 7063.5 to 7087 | -0.24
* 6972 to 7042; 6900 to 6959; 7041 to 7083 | -0.06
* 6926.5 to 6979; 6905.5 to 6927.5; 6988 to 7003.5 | -0.08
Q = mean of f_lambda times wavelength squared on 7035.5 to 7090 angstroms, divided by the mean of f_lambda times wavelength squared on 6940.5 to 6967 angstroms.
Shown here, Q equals 1.3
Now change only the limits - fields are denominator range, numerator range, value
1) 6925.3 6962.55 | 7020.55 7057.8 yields 1.44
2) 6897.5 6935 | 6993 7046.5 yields 1.62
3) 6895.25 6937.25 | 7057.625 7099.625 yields 1.44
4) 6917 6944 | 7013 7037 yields 1.47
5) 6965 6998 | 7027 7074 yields 1.24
